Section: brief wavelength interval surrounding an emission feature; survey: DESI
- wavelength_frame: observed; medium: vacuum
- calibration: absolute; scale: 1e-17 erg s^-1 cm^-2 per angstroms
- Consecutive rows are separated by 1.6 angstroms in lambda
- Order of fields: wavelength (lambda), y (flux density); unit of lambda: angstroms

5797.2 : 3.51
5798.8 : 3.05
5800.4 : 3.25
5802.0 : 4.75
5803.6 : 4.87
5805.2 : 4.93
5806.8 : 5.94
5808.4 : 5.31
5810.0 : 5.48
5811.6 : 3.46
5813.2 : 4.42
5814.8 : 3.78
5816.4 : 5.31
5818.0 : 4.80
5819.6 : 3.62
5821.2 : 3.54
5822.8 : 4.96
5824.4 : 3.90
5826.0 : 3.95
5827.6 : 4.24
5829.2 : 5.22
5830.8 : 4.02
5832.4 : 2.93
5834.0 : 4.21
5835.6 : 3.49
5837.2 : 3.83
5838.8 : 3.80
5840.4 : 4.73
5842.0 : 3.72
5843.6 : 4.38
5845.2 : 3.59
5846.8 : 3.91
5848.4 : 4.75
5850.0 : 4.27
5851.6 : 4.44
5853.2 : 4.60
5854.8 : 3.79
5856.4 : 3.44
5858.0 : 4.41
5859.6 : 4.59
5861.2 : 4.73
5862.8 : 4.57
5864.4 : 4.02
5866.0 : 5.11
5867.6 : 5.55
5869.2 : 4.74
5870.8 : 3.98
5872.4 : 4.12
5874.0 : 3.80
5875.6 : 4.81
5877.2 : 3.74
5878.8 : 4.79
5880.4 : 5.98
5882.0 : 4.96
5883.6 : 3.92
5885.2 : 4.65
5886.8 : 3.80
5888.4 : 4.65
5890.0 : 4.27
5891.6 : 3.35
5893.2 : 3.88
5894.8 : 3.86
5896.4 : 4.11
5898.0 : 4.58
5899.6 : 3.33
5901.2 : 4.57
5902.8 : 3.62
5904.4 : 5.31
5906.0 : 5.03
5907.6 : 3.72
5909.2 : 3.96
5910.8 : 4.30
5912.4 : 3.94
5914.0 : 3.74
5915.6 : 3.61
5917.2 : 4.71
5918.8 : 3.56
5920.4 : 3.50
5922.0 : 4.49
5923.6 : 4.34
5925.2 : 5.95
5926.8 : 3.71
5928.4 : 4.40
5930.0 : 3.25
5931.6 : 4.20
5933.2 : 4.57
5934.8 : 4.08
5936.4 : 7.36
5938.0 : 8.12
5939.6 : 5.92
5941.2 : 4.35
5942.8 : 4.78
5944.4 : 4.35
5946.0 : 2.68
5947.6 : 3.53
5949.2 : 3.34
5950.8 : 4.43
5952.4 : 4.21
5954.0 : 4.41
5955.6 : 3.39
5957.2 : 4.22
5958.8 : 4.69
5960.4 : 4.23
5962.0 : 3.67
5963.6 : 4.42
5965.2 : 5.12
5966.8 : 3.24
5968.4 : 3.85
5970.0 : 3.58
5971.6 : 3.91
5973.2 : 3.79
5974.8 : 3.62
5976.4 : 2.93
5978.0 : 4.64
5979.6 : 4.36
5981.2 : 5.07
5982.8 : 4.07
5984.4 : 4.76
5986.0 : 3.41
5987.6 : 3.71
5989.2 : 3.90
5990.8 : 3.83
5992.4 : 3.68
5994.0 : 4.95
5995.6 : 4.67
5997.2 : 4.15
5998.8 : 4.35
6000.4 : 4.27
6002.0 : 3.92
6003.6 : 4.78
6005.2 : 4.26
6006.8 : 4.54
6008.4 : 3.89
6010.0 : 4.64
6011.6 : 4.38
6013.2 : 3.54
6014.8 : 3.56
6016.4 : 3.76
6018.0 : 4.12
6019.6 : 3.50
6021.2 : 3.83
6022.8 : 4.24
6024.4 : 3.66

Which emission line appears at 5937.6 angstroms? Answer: [O III]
